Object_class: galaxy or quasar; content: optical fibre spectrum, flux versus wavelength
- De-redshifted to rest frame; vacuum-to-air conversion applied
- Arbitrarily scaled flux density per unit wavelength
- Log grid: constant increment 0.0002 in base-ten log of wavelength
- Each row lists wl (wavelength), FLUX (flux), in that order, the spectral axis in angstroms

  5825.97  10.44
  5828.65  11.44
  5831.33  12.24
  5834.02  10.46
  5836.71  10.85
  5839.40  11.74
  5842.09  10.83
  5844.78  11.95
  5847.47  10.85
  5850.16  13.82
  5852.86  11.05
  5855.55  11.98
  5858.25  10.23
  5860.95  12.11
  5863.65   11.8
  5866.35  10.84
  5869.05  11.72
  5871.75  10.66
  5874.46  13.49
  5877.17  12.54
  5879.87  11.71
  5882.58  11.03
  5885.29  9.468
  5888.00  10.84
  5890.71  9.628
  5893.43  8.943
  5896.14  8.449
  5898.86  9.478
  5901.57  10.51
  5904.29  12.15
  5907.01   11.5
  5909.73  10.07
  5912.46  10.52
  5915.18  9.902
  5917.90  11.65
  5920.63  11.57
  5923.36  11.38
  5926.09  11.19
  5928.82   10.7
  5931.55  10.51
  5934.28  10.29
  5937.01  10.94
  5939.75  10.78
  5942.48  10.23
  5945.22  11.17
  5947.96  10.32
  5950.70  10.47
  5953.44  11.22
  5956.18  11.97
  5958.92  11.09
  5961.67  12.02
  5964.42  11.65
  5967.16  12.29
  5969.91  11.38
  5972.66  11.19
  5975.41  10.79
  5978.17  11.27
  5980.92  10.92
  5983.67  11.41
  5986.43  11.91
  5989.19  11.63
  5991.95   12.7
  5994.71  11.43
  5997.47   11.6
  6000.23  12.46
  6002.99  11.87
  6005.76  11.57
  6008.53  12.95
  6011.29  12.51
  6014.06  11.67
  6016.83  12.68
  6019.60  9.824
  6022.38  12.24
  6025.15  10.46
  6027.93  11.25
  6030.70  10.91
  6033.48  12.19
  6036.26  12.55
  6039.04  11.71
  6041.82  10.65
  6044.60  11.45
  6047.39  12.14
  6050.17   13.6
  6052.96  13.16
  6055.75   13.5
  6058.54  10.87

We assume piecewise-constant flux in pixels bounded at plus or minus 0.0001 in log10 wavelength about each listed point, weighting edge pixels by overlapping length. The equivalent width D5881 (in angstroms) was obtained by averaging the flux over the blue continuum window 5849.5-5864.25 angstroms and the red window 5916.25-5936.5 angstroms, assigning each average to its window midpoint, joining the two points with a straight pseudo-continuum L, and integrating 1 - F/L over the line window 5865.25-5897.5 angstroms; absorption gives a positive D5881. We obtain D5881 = 2.02 angstroms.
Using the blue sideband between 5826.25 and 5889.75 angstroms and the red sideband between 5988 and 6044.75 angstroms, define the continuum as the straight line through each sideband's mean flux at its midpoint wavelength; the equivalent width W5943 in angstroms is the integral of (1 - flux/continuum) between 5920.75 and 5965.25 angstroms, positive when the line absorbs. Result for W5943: 2.3 angstroms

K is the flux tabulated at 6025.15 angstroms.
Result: 10.46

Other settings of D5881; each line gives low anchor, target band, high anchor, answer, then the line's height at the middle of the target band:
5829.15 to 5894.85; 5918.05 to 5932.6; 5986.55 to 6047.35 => 0.4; 11.5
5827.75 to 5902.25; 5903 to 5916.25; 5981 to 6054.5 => 0.6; 11.3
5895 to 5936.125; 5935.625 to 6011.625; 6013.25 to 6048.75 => -2.6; 11.1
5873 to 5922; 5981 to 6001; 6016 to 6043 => -1.0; 11.2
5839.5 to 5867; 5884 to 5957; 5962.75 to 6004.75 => 6.5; 11.6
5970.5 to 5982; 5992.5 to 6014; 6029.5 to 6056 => -1.0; 11.5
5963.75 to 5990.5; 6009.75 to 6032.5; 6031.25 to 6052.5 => 0.7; 11.9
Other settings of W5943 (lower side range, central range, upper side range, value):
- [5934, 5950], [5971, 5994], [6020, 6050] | -0.88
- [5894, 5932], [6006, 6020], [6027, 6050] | -0.66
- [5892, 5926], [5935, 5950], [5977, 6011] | 0.52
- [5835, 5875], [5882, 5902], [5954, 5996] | 3.19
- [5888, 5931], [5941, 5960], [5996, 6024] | 0.30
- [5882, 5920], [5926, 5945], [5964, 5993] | 0.34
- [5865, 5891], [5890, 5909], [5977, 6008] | 2.08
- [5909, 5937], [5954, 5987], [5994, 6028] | -0.46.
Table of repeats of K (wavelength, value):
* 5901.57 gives 10.51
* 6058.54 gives 10.87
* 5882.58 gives 11.03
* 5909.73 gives 10.07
